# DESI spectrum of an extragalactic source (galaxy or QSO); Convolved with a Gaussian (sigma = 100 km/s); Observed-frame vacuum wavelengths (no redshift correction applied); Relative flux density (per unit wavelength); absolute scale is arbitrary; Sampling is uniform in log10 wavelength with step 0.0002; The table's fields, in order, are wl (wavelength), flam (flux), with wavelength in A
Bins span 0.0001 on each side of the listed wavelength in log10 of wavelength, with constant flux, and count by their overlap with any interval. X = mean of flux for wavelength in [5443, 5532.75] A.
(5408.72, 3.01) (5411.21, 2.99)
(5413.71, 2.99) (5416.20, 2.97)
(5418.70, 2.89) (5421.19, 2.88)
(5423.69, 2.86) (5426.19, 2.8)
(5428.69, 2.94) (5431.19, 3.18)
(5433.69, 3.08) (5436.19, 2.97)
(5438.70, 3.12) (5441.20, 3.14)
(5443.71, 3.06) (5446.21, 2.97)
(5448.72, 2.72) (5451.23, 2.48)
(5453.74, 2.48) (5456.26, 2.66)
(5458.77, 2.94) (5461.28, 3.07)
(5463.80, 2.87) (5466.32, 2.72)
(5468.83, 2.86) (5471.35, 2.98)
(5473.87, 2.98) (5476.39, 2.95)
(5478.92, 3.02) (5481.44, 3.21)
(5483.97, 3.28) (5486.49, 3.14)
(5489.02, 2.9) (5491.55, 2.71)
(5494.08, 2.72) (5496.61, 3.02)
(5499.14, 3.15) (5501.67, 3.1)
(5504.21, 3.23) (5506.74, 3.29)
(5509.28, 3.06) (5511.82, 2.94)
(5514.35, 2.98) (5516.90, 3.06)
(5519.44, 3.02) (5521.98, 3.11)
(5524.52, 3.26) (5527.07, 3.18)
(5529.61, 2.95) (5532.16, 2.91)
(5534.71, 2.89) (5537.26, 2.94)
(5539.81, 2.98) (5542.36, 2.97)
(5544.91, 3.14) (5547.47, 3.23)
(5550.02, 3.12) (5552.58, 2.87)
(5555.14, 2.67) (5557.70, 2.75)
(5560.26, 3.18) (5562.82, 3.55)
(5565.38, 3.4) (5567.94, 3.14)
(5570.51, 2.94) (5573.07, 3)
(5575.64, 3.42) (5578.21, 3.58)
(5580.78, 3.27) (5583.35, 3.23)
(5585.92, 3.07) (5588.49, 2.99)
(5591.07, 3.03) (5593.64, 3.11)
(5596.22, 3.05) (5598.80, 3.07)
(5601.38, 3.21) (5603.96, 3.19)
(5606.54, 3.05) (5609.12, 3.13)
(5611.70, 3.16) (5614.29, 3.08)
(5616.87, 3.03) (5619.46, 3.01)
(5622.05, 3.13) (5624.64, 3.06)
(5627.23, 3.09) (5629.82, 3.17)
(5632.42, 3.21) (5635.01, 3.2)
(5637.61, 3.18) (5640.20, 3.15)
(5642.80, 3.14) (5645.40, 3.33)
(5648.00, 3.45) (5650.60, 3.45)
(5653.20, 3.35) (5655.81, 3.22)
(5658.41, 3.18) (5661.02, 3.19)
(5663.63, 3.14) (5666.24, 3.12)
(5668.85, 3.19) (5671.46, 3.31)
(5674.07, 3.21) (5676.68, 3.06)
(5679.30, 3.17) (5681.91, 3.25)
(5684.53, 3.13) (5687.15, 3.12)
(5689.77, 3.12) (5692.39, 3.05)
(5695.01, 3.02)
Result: 2.97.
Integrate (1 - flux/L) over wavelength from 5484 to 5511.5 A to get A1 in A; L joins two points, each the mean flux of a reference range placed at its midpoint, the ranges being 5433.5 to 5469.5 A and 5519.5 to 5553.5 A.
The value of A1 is -0.7 A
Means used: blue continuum 2.87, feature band 3.04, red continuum 3.04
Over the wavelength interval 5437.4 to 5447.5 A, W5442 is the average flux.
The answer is 3.07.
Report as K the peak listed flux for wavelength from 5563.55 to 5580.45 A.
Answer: 3.58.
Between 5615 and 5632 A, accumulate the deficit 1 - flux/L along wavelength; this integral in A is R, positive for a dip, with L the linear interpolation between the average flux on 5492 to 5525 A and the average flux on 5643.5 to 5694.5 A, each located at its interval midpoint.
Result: 0.42 A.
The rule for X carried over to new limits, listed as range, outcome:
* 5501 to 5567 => 3.07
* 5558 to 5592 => 3.2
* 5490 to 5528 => 3.05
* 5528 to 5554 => 3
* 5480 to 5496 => 2.99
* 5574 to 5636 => 3.15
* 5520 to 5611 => 3.1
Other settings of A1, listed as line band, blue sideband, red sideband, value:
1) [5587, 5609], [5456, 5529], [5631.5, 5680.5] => 0.4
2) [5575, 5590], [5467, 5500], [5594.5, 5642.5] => -0.8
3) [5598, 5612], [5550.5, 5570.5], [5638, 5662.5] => 0.2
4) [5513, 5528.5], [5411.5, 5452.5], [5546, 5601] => -0.2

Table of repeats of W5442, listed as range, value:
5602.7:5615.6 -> 3.12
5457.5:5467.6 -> 2.9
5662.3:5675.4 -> 3.19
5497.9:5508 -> 3.19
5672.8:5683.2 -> 3.17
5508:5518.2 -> 3.01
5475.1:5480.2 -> 2.98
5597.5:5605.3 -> 3.16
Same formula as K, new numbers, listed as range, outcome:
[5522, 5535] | 3.26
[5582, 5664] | 3.45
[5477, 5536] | 3.29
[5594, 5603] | 3.21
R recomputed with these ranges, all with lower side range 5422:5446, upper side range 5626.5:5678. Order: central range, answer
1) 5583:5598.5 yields 0.4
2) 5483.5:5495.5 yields 0.5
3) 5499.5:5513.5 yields -0.2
